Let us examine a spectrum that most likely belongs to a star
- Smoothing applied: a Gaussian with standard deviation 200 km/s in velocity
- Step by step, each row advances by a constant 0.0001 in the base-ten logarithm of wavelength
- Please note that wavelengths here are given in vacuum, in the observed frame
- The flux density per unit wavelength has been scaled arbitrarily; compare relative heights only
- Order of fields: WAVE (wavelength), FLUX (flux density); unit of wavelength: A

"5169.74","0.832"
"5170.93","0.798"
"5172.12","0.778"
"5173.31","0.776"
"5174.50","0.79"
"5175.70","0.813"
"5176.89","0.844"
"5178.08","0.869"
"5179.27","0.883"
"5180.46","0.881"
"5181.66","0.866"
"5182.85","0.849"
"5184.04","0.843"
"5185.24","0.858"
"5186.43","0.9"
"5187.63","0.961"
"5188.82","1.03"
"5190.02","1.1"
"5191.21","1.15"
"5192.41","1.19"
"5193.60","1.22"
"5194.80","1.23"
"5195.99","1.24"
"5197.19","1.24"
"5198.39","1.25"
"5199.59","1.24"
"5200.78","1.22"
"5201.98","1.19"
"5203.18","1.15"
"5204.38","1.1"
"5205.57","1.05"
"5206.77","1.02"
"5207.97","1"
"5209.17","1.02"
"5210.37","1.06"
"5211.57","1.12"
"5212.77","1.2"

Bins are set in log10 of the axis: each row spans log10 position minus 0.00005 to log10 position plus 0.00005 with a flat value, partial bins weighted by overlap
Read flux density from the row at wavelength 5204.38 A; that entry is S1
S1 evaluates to 1.1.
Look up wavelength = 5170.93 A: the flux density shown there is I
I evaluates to 0.798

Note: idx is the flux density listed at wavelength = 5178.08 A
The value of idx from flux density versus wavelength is 0.869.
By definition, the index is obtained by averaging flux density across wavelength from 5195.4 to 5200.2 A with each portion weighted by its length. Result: 1.24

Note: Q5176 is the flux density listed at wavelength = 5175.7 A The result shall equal 0.813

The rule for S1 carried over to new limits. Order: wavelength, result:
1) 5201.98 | 1.19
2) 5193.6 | 1.22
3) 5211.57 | 1.12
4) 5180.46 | 0.881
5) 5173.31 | 0.776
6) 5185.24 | 0.858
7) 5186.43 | 0.9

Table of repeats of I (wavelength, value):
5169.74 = 0.832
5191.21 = 1.15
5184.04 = 0.843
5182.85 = 0.849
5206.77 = 1.02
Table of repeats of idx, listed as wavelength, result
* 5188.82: 1.03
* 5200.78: 1.22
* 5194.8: 1.23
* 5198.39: 1.25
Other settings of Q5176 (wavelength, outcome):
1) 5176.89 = 0.844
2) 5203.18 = 1.15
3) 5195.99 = 1.24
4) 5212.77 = 1.2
